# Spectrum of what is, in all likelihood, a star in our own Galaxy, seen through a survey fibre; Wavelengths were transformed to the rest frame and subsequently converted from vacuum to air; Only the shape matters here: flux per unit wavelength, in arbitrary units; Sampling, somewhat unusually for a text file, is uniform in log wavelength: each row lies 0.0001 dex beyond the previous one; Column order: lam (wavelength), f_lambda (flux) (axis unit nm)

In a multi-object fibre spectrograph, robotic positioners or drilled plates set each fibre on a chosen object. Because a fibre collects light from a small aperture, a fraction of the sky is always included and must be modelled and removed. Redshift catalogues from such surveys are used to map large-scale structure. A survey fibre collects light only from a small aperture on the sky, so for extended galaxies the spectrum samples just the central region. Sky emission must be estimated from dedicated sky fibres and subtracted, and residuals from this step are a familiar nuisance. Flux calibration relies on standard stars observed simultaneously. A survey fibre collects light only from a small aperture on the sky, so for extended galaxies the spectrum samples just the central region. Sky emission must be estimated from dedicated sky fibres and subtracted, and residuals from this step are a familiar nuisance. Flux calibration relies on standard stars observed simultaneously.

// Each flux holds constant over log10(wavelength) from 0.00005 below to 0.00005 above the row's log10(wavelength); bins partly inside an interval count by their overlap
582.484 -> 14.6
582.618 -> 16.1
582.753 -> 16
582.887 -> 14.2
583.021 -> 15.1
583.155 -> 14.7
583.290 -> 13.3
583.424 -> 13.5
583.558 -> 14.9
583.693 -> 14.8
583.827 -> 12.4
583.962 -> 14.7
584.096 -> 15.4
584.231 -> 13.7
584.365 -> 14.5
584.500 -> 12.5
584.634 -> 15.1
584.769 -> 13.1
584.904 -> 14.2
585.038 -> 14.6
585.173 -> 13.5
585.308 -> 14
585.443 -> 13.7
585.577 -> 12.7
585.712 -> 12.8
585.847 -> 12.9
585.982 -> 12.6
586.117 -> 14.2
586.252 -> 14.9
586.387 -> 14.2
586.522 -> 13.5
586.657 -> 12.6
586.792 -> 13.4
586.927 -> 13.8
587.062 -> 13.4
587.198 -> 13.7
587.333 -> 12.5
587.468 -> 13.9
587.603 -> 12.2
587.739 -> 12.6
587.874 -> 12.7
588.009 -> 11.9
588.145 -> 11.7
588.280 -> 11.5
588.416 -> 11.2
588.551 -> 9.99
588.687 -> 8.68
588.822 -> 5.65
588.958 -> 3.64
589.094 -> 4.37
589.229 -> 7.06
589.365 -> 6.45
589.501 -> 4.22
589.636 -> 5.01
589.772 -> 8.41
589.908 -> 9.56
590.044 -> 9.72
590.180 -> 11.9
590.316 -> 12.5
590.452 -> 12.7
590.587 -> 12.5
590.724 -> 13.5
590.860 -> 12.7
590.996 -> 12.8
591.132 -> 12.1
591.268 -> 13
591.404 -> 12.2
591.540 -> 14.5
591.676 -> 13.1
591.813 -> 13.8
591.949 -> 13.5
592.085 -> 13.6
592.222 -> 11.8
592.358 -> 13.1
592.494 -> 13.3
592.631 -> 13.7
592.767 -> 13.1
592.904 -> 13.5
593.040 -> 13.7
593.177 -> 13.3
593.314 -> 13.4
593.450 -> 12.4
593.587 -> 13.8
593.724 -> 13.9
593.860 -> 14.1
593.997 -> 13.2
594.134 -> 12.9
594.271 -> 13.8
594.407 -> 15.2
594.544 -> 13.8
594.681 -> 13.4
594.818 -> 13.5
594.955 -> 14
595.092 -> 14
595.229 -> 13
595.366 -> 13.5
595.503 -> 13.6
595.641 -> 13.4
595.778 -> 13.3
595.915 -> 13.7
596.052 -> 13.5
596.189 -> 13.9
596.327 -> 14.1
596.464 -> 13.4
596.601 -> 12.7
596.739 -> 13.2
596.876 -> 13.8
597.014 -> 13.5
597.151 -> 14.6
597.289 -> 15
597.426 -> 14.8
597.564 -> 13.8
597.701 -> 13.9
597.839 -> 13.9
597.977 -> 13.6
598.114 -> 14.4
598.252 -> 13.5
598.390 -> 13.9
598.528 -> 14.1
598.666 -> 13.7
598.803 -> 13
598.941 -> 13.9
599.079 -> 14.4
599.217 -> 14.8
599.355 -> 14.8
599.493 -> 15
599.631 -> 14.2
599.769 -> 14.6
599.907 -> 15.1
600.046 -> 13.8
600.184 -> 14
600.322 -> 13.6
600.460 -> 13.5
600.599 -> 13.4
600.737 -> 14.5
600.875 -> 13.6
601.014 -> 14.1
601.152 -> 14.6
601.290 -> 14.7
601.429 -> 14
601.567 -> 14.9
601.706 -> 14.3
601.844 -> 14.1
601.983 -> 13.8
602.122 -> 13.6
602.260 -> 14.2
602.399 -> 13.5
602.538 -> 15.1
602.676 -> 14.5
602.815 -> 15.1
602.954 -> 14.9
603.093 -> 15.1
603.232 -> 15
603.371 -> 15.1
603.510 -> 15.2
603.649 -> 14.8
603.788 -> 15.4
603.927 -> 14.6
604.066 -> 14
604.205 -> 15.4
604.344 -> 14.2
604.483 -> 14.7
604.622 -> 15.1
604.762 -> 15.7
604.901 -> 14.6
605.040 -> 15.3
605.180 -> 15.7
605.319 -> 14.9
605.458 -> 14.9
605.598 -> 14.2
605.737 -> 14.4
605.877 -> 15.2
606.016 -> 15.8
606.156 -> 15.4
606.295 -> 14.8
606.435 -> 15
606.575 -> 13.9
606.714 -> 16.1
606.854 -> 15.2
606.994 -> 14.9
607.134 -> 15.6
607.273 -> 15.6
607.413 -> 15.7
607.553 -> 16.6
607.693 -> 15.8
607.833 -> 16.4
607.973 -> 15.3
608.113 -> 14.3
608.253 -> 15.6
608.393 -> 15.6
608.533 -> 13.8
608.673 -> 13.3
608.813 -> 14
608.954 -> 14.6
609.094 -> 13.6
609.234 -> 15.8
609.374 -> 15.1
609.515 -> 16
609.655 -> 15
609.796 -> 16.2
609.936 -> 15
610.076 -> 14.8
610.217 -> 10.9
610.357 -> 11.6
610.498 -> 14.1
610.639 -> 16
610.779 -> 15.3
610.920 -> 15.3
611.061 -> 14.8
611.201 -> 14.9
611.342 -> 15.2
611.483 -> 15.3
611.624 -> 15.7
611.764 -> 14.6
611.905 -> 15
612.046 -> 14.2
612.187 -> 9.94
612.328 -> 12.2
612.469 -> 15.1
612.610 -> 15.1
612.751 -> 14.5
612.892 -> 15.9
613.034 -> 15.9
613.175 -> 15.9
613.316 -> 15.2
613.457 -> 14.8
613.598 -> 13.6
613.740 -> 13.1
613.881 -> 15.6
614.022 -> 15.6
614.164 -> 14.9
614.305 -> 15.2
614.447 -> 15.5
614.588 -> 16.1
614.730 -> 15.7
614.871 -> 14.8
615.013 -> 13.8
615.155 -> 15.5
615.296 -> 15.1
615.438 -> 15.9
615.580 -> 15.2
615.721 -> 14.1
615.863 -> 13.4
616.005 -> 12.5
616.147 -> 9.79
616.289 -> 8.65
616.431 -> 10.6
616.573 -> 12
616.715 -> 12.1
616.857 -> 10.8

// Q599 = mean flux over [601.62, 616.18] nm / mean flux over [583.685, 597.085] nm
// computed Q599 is 1.18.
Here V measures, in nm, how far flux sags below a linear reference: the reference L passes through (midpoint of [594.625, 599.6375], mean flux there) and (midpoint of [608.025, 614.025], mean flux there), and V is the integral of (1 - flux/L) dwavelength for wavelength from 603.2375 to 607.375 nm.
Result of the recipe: -0.21 nm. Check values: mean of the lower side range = 13.9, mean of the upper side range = 14.6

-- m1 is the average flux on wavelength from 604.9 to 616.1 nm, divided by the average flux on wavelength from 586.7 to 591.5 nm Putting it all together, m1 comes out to 1.4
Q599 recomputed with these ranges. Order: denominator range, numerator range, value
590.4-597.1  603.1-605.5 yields 1.12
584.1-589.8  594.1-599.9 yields 1.19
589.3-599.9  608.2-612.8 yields 1.11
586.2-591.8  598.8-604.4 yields 1.29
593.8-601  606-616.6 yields 1.05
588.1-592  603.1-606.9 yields 1.46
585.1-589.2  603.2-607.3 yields 1.26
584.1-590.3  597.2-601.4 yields 1.22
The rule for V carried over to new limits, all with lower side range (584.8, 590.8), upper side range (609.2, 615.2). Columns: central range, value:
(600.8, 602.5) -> -0.107 nm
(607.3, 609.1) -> -0.106 nm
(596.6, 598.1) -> -0.149 nm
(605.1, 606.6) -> -0.117 nm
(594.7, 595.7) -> -0.093 nm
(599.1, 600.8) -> -0.158 nm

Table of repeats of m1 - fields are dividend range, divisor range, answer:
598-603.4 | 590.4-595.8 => 1.07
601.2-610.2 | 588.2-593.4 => 1.35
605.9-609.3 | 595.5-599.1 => 1.10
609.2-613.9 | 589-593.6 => 1.27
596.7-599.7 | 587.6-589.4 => 1.53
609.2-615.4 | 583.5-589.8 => 1.24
